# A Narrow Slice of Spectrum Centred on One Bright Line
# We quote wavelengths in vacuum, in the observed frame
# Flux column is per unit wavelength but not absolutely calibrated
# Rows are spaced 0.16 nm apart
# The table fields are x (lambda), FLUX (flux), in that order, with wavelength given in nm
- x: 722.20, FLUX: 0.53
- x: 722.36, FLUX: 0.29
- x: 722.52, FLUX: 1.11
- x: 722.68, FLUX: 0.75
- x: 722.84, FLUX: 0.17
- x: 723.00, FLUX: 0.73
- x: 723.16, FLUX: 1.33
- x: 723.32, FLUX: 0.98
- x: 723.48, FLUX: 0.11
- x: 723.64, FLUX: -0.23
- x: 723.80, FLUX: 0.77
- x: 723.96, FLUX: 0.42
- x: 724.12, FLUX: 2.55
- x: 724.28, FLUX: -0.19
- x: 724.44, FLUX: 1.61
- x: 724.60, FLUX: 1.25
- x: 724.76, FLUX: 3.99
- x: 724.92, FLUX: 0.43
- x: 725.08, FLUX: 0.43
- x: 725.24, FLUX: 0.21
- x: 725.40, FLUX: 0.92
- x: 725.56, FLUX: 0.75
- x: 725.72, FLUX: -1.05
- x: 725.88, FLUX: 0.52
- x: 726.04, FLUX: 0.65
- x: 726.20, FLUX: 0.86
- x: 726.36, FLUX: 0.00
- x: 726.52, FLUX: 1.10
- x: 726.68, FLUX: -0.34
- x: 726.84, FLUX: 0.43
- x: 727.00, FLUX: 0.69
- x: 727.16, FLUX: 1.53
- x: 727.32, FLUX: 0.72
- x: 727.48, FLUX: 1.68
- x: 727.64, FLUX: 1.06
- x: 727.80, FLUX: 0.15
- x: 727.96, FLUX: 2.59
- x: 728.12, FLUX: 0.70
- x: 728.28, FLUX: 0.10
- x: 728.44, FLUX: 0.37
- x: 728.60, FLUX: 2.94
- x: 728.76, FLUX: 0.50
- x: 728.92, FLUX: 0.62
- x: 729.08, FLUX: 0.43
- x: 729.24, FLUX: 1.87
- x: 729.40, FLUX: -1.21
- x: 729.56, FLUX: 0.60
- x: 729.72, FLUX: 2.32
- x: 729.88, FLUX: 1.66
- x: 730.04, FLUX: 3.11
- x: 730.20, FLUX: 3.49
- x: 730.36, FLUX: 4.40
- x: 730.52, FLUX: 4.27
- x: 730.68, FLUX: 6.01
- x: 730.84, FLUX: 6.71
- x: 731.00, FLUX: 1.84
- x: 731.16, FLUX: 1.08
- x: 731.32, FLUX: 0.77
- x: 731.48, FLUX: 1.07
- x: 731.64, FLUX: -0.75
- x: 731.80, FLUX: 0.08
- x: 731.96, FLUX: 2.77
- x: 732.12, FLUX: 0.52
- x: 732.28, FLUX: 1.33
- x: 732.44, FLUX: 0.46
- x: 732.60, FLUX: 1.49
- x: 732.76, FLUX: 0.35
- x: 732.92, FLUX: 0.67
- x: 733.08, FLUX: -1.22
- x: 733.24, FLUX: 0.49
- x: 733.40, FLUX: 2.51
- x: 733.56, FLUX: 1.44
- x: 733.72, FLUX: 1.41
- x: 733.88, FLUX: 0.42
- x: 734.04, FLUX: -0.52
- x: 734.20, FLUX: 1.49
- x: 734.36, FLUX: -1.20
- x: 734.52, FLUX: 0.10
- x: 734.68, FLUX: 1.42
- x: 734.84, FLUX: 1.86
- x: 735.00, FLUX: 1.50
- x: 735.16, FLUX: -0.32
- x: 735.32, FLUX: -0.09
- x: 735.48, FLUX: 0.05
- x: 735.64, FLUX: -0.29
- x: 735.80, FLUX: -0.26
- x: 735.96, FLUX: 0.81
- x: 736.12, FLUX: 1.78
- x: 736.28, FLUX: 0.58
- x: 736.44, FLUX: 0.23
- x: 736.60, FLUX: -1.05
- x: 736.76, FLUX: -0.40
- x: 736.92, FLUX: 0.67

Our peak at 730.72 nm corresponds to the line [O II]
